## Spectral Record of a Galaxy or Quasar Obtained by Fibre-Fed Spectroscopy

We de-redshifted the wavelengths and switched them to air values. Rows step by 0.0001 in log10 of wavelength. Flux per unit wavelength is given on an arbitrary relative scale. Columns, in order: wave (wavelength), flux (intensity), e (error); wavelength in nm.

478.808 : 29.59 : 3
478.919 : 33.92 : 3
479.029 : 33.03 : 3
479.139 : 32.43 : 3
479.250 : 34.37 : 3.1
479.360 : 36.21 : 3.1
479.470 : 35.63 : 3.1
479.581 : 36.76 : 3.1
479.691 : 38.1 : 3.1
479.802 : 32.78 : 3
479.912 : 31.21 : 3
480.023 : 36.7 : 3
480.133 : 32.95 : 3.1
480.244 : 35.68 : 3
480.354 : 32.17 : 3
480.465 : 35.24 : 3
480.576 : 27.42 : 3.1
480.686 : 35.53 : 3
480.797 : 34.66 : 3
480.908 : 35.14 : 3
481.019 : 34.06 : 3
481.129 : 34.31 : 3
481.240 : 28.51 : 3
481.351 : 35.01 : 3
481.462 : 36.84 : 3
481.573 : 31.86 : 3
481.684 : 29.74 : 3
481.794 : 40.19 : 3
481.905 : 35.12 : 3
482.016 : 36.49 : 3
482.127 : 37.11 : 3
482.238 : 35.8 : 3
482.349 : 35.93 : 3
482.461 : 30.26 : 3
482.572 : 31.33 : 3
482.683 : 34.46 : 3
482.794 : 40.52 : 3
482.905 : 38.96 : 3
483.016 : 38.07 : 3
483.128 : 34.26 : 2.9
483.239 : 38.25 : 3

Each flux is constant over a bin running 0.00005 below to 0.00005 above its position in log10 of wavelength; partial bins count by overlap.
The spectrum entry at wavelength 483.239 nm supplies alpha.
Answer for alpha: 38.25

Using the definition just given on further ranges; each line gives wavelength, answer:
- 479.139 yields 32.43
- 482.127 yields 37.11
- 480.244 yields 35.68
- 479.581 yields 36.76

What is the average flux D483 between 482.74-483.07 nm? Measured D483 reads 39.2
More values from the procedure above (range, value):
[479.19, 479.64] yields 35.7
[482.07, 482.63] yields 34.1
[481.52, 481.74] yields 31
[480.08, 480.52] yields 34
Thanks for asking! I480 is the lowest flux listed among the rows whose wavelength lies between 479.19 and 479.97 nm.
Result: 31.21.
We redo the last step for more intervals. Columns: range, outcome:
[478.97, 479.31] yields 32.43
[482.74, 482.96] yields 38.96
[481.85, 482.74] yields 30.26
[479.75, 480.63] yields 27.42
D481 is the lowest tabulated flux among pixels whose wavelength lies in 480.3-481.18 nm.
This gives 27.42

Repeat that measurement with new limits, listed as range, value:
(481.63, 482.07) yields 29.74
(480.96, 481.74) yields 28.51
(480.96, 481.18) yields 34.06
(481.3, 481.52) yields 35.01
